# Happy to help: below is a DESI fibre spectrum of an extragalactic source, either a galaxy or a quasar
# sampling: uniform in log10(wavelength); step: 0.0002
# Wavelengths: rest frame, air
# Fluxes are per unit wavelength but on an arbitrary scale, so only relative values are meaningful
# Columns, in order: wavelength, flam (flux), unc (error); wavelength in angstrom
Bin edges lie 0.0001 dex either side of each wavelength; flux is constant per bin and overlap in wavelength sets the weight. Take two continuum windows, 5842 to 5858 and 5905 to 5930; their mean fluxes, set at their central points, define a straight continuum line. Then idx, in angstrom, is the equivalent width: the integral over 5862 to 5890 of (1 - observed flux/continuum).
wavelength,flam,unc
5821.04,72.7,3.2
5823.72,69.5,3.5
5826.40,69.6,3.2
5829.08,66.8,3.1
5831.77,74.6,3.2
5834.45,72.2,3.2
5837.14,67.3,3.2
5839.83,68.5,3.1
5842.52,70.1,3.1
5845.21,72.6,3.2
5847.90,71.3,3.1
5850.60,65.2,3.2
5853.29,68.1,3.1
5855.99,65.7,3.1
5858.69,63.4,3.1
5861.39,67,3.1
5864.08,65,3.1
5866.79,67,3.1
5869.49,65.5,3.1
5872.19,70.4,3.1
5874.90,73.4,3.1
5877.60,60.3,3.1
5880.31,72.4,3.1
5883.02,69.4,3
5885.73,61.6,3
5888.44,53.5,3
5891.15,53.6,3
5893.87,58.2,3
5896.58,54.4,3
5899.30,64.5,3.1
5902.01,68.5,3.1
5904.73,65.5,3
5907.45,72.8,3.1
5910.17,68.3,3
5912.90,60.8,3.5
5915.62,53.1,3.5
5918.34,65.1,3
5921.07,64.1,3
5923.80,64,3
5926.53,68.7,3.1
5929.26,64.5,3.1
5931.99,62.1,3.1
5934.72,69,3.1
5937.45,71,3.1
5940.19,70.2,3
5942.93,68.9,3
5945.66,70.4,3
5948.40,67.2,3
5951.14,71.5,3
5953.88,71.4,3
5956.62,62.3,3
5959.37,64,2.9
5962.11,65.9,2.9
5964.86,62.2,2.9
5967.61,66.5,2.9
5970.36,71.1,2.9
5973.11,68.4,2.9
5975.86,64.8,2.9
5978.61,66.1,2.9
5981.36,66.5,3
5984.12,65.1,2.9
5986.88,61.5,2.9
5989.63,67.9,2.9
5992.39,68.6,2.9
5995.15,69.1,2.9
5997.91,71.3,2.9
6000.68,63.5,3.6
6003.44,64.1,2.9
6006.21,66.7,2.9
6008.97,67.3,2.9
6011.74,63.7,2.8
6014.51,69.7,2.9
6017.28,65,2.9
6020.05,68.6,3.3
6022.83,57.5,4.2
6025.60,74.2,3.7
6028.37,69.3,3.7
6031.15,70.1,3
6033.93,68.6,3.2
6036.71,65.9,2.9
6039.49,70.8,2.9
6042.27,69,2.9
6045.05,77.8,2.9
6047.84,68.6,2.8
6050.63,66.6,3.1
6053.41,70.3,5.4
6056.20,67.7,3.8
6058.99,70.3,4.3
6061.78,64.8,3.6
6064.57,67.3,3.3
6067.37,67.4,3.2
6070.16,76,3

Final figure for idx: 0.5 angstrom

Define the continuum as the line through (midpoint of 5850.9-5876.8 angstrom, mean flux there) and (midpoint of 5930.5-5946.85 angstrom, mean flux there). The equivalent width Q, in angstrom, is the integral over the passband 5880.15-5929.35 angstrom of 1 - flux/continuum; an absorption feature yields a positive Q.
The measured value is 3.5 angstrom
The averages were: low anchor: 67.1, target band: 63.1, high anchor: 68.6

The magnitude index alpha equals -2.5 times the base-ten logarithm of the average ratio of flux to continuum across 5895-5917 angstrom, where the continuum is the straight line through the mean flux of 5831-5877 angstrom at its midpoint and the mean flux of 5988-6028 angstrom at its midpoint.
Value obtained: 0.074 mag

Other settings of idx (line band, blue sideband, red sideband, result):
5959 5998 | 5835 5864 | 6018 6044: 0.95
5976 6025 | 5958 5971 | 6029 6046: 1.25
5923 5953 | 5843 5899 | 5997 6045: -0.88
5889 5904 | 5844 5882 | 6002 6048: 1.77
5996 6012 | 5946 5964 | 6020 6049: 0.47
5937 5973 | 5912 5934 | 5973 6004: -1.76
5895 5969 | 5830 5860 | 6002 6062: 2.98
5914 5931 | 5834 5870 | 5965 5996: 1.00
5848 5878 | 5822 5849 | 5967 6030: 1.23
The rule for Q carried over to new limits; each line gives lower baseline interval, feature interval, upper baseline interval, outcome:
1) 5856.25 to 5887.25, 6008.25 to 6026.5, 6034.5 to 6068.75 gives 0.6 angstrom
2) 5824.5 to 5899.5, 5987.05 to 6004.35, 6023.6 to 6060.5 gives 0.4 angstrom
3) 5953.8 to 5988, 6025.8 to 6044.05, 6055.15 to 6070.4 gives -0.5 angstrom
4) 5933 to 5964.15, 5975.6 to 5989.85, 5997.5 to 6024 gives 0.3 angstrom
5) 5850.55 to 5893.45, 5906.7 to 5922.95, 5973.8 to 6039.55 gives 0.5 angstrom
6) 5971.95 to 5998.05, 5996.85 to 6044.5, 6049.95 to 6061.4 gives 0.1 angstrom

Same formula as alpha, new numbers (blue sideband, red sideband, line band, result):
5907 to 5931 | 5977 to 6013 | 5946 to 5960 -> -0.041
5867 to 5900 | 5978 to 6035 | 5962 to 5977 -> -0.012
